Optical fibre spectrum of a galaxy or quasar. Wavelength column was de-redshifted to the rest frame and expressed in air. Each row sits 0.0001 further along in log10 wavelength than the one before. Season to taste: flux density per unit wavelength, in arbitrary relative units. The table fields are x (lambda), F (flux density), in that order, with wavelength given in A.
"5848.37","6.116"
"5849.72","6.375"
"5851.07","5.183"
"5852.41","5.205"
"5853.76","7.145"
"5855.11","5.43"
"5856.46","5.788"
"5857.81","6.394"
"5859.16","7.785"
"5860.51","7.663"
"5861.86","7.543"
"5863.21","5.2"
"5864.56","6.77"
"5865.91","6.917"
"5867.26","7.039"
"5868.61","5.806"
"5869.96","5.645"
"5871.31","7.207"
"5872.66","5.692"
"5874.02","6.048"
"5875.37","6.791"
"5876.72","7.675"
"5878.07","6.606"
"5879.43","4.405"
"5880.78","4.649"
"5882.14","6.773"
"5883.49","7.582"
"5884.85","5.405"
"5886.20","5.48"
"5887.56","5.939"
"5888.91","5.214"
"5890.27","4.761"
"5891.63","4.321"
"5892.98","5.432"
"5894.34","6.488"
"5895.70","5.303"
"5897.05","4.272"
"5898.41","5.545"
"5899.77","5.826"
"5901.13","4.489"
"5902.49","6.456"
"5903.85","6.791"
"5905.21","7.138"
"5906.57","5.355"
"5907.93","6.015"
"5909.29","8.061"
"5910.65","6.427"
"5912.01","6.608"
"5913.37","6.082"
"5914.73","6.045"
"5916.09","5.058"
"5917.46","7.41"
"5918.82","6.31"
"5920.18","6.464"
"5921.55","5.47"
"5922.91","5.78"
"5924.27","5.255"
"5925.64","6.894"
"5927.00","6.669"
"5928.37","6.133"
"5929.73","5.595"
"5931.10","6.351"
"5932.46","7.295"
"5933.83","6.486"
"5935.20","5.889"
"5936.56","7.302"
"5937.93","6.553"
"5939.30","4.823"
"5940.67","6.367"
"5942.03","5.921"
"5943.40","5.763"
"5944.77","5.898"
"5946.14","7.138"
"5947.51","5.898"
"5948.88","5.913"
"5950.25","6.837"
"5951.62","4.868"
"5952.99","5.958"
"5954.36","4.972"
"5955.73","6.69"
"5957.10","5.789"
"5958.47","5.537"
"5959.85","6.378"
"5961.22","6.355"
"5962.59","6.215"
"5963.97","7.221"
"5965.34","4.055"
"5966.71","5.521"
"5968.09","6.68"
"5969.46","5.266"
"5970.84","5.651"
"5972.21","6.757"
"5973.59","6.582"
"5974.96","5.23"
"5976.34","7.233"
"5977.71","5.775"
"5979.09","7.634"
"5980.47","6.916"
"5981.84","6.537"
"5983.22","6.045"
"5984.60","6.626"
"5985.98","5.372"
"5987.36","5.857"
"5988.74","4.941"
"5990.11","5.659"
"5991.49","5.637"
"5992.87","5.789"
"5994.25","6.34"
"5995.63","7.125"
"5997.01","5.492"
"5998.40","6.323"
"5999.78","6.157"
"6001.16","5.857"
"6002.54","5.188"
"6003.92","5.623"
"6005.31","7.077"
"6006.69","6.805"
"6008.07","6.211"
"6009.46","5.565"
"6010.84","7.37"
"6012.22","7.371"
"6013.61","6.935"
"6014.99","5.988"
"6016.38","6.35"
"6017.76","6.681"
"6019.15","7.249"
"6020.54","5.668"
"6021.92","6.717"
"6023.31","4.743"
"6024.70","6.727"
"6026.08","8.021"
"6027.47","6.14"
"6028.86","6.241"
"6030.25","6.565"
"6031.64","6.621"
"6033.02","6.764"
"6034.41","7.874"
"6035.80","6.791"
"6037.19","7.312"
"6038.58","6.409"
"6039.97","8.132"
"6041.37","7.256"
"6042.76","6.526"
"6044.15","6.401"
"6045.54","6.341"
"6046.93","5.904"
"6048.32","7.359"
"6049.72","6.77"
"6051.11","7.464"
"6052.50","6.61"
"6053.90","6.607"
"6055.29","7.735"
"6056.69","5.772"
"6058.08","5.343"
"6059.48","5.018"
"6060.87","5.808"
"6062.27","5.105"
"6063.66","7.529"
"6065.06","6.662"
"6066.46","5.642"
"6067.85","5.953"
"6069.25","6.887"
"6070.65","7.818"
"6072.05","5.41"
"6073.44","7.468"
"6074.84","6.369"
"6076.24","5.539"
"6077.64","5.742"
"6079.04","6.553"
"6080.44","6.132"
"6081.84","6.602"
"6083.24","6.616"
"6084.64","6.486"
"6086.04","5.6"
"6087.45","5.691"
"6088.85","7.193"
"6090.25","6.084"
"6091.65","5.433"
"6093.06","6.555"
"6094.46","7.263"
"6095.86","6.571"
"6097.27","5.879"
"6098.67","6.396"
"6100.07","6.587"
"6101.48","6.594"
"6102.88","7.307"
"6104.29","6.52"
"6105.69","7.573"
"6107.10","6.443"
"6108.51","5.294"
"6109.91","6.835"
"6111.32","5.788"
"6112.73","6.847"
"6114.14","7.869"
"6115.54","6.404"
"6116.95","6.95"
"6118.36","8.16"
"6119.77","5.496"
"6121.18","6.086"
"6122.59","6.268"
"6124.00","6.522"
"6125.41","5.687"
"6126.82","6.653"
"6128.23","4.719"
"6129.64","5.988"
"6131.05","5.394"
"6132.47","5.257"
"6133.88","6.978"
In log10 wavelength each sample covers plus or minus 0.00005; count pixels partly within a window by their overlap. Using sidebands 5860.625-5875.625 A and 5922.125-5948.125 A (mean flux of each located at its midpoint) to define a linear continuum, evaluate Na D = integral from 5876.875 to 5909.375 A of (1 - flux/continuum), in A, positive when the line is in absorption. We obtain 3.1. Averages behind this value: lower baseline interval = 6.46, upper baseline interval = 6.21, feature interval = 5.75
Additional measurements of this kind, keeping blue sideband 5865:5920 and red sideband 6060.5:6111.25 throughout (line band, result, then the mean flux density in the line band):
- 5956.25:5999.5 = 0.7 A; 6.08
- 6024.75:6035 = -1.0 A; 6.87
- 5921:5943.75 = -0.2 A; 6.16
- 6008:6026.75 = -0.9 A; 6.55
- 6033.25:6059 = -2.0 A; 6.79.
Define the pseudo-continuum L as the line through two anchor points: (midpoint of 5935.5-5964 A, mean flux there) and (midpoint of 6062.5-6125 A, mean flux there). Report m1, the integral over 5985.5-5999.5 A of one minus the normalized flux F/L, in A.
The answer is 0.8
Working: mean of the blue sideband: 6.09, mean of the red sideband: 6.48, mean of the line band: 5.87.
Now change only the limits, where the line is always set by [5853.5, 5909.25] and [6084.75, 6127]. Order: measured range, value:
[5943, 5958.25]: 0.6 A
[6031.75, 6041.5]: -1.3 A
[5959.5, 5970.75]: 0.5 A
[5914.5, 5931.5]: 0.1 A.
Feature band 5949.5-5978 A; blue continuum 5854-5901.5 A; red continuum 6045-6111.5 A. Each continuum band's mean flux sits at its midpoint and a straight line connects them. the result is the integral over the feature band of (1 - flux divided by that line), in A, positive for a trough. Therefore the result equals 0.91 A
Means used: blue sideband 6.02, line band 5.98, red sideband 6.4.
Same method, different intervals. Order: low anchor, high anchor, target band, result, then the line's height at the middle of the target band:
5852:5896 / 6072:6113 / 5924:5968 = 0.87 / 6.22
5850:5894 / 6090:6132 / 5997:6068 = -2.06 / 6.31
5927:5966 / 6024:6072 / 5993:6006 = 0.52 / 6.37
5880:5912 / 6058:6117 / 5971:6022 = -1.31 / 6.12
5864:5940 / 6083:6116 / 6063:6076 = -0.33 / 6.43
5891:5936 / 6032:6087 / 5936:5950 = -0.04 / 6.15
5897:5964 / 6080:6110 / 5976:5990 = -0.03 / 6.23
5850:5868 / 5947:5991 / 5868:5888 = 0.85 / 6.39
